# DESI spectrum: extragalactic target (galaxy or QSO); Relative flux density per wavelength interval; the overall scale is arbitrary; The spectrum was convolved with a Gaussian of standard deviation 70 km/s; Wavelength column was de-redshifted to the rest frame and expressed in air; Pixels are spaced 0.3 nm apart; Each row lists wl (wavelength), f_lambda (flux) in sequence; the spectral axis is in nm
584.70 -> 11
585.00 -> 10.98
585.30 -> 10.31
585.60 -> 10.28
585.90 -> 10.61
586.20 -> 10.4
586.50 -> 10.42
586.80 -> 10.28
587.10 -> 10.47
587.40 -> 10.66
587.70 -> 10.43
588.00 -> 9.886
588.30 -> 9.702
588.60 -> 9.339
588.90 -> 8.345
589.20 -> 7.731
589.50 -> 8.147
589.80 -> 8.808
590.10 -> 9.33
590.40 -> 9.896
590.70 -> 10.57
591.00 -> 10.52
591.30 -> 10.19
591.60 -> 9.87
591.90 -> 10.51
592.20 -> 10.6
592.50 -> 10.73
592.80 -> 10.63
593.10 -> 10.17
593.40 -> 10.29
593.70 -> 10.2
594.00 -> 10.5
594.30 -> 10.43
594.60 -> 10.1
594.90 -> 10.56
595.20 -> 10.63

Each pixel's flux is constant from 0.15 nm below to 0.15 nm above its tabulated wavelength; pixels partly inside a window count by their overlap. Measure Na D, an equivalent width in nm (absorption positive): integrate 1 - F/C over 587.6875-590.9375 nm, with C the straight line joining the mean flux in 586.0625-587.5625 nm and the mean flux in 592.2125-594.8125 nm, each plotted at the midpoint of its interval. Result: 0.36 nm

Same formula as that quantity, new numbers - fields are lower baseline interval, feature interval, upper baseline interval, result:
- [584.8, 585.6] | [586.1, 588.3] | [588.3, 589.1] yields -0.15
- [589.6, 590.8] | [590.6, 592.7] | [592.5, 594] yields -0.10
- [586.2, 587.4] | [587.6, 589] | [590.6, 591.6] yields 0.11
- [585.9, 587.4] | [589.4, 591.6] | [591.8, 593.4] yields 0.17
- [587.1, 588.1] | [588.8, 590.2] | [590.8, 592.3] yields 0.26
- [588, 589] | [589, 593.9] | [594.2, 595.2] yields -0.03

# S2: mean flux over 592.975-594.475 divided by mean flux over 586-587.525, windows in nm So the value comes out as 0.99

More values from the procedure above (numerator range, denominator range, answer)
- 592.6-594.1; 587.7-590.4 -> 1.15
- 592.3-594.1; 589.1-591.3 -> 1.11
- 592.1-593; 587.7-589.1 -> 1.13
